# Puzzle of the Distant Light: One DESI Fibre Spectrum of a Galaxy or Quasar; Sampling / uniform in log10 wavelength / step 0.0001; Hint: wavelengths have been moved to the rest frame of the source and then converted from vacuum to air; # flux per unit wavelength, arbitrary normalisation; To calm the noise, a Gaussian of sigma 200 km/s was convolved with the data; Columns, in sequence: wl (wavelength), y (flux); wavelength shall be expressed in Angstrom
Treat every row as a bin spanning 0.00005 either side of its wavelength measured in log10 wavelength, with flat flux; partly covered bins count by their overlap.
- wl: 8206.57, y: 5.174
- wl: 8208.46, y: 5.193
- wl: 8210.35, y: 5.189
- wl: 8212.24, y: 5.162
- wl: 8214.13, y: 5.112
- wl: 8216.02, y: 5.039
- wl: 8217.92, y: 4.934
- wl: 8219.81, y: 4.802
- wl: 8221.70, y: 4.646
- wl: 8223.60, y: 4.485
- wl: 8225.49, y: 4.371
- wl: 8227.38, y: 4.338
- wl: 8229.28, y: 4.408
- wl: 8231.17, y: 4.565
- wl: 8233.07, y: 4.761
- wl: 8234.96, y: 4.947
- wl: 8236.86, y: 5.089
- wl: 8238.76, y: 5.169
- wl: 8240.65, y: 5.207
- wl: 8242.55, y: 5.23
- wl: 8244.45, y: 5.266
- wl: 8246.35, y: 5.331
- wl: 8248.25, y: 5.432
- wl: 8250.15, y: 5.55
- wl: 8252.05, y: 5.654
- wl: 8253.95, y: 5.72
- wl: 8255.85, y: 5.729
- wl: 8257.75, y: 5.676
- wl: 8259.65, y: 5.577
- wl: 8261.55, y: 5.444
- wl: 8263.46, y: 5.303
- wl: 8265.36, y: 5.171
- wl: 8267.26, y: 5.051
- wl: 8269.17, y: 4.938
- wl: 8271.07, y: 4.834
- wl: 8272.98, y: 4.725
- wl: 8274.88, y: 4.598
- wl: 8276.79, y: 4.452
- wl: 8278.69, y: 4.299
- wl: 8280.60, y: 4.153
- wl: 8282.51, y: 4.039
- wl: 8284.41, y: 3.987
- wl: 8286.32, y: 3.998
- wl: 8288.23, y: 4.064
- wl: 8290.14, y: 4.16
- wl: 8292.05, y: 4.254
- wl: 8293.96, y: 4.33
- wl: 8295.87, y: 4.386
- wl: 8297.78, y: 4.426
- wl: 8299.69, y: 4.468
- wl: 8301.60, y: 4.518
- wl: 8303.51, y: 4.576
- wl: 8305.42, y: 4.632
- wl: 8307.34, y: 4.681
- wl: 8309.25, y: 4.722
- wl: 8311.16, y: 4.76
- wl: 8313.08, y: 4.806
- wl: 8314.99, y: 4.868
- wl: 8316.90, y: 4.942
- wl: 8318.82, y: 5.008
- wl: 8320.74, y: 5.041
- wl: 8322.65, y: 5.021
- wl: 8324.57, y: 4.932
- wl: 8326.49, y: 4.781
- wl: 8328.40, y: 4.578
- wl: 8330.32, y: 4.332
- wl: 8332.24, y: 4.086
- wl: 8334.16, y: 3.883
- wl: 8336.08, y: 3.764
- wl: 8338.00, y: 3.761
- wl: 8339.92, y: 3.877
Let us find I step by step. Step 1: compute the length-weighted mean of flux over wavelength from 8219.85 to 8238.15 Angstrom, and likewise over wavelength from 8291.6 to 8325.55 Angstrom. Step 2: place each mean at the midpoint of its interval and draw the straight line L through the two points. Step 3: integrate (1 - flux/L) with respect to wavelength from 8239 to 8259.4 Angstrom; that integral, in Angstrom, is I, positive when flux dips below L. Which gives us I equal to -3.58 Angstrom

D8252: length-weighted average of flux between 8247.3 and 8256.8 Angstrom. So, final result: 5.62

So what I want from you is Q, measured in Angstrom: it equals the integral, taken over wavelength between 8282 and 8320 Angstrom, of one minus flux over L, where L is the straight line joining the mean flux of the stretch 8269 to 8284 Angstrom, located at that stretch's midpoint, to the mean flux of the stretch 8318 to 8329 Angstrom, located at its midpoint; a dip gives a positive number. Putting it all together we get 1.69 Angstrom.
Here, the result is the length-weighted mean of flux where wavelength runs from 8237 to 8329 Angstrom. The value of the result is 4.85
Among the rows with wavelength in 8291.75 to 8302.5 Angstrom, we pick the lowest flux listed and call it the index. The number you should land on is 4.254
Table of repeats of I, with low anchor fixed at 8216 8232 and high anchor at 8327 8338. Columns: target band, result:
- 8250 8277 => -4.96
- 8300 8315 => -1.57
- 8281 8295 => 0.63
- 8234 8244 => -1.33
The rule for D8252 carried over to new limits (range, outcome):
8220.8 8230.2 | 4.45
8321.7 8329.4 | 4.82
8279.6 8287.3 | 4.04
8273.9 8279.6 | 4.46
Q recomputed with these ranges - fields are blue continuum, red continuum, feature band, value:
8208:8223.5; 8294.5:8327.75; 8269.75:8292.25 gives 2.3 Angstrom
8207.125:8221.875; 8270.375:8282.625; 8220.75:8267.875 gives -3.8 Angstrom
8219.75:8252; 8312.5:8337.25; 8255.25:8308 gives 1.3 Angstrom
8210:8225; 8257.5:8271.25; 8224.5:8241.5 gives 0.9 Angstrom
